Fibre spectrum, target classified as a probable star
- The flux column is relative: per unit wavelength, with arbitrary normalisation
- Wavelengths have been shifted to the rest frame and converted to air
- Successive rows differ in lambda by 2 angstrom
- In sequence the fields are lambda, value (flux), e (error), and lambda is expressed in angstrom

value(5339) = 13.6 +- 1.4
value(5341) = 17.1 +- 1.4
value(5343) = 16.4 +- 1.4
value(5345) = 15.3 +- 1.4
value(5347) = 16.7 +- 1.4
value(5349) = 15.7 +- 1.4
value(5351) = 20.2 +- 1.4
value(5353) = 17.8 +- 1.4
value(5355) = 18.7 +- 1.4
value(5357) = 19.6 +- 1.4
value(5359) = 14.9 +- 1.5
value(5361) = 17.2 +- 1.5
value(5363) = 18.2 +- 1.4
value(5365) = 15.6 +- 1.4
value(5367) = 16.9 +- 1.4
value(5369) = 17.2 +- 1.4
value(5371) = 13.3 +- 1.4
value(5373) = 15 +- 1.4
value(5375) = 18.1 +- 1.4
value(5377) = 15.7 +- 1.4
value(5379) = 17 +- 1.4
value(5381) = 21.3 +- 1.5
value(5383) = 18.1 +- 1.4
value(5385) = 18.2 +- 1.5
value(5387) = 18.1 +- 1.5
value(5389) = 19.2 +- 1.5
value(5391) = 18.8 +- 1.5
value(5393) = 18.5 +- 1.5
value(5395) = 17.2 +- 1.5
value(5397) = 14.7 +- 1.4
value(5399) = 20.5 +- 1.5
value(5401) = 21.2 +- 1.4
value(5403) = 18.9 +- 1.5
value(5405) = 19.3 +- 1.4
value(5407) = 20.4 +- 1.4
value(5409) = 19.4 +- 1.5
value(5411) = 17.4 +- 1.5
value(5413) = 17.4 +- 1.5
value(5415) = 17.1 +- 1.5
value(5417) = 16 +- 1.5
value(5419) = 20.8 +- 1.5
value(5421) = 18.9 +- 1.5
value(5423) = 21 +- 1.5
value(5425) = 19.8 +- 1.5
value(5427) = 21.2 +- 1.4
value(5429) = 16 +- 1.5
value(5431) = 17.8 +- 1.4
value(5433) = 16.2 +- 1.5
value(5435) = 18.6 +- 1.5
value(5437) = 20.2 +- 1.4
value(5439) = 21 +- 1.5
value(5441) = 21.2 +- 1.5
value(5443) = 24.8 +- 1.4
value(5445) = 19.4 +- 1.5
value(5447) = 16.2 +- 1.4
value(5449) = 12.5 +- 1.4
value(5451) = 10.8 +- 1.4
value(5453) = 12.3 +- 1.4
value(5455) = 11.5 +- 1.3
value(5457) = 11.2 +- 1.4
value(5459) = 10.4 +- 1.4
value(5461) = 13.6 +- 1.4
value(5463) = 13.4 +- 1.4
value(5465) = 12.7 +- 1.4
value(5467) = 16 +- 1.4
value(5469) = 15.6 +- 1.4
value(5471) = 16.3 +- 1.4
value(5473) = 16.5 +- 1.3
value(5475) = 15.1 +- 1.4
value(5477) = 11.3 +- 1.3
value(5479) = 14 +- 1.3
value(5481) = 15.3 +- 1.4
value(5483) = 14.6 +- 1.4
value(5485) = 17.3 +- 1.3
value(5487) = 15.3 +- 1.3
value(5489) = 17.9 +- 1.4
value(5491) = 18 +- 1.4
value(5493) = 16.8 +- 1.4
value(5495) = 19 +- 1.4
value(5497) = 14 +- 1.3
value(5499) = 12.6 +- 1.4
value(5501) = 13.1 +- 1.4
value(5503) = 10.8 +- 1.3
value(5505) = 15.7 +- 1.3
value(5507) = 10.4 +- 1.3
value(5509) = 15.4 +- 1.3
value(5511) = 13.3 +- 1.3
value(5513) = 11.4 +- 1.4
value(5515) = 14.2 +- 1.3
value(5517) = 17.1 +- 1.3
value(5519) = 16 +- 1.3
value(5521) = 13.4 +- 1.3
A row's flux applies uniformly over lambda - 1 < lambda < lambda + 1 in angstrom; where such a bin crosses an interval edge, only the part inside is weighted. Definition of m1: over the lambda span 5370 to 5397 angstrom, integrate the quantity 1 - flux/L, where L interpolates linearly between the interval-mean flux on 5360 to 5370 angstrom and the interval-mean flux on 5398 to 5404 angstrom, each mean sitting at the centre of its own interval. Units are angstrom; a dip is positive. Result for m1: 1.7 angstrom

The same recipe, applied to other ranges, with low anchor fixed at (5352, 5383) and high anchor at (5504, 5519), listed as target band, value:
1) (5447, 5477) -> 3.29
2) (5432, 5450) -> -3.85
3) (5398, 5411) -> -2.71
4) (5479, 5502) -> -1.92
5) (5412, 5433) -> -3.32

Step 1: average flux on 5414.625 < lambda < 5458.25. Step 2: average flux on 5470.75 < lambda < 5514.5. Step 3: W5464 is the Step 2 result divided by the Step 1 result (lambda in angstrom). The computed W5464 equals 0.84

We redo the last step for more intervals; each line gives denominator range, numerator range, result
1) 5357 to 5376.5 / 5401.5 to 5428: 1.16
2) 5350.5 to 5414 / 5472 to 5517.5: 0.82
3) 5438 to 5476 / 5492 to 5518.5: 0.93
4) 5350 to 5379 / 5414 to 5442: 1.11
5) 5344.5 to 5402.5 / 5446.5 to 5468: 0.72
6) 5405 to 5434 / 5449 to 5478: 0.72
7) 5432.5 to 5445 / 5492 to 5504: 0.70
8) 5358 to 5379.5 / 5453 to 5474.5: 0.84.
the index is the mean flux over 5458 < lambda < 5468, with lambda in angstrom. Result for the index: 13.2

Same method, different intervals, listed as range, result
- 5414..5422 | 18.2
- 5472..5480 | 14.2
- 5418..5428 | 20.3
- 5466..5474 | 16.1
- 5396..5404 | 18.8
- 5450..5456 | 11.5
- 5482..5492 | 16.6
